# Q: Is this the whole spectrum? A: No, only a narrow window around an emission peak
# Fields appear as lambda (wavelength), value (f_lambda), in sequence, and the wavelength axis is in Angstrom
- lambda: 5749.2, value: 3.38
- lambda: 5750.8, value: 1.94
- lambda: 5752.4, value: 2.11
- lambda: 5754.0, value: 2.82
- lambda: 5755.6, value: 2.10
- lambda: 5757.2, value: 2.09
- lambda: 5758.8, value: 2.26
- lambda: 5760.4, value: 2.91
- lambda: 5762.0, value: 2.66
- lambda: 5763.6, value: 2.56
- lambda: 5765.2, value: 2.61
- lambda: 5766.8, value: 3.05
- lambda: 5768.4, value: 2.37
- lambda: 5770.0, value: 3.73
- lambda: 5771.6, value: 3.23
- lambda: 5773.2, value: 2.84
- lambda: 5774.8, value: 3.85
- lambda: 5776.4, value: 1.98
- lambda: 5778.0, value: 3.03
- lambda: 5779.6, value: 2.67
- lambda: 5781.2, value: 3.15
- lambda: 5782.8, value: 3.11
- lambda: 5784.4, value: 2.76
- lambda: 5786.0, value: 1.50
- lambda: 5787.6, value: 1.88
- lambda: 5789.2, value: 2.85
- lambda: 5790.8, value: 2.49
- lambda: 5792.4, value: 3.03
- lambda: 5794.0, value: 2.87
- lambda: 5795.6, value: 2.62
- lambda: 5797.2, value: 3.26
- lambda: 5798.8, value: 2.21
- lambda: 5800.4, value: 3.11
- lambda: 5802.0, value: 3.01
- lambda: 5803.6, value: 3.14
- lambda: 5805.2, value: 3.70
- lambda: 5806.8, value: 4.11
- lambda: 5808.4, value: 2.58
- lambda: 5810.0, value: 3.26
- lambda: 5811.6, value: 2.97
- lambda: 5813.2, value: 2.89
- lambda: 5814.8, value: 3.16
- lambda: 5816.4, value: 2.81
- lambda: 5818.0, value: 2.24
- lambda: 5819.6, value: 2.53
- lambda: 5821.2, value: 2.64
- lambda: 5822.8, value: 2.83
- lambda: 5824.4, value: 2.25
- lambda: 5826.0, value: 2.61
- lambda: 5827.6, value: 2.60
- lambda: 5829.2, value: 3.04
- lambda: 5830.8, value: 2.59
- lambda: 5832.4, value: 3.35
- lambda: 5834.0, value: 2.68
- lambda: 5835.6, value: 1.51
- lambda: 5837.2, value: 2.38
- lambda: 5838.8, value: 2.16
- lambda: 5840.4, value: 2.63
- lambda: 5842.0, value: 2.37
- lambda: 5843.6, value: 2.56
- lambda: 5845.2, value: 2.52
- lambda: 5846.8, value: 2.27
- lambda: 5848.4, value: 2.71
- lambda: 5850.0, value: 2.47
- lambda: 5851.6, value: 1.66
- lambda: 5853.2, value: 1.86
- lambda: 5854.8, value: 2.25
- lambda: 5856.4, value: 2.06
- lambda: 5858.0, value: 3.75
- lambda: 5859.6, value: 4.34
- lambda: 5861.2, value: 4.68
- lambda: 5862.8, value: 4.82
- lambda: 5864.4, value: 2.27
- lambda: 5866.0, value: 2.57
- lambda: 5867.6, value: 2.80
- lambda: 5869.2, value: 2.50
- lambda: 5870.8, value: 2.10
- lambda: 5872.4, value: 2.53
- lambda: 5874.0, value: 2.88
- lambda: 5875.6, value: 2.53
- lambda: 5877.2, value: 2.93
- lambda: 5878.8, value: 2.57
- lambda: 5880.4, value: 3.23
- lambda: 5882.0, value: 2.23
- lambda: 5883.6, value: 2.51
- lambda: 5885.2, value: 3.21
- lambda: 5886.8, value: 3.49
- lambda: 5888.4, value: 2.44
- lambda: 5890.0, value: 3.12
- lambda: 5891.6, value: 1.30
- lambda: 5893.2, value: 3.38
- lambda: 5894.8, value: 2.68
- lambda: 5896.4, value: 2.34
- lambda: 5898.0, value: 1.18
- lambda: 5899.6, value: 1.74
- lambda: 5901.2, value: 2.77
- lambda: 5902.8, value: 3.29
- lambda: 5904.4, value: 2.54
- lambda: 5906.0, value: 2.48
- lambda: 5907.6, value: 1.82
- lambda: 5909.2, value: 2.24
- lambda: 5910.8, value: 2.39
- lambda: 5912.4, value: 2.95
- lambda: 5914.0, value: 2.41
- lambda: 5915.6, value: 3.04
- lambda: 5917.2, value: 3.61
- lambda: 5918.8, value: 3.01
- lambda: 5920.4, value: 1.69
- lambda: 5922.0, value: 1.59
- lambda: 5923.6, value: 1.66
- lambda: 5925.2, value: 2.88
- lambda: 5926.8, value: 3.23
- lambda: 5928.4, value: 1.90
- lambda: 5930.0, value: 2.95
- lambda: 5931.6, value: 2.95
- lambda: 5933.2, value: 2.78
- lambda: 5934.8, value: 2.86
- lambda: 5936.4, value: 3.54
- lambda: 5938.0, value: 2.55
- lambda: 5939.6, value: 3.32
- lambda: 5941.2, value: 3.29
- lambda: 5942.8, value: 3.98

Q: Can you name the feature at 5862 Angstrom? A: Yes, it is H-beta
